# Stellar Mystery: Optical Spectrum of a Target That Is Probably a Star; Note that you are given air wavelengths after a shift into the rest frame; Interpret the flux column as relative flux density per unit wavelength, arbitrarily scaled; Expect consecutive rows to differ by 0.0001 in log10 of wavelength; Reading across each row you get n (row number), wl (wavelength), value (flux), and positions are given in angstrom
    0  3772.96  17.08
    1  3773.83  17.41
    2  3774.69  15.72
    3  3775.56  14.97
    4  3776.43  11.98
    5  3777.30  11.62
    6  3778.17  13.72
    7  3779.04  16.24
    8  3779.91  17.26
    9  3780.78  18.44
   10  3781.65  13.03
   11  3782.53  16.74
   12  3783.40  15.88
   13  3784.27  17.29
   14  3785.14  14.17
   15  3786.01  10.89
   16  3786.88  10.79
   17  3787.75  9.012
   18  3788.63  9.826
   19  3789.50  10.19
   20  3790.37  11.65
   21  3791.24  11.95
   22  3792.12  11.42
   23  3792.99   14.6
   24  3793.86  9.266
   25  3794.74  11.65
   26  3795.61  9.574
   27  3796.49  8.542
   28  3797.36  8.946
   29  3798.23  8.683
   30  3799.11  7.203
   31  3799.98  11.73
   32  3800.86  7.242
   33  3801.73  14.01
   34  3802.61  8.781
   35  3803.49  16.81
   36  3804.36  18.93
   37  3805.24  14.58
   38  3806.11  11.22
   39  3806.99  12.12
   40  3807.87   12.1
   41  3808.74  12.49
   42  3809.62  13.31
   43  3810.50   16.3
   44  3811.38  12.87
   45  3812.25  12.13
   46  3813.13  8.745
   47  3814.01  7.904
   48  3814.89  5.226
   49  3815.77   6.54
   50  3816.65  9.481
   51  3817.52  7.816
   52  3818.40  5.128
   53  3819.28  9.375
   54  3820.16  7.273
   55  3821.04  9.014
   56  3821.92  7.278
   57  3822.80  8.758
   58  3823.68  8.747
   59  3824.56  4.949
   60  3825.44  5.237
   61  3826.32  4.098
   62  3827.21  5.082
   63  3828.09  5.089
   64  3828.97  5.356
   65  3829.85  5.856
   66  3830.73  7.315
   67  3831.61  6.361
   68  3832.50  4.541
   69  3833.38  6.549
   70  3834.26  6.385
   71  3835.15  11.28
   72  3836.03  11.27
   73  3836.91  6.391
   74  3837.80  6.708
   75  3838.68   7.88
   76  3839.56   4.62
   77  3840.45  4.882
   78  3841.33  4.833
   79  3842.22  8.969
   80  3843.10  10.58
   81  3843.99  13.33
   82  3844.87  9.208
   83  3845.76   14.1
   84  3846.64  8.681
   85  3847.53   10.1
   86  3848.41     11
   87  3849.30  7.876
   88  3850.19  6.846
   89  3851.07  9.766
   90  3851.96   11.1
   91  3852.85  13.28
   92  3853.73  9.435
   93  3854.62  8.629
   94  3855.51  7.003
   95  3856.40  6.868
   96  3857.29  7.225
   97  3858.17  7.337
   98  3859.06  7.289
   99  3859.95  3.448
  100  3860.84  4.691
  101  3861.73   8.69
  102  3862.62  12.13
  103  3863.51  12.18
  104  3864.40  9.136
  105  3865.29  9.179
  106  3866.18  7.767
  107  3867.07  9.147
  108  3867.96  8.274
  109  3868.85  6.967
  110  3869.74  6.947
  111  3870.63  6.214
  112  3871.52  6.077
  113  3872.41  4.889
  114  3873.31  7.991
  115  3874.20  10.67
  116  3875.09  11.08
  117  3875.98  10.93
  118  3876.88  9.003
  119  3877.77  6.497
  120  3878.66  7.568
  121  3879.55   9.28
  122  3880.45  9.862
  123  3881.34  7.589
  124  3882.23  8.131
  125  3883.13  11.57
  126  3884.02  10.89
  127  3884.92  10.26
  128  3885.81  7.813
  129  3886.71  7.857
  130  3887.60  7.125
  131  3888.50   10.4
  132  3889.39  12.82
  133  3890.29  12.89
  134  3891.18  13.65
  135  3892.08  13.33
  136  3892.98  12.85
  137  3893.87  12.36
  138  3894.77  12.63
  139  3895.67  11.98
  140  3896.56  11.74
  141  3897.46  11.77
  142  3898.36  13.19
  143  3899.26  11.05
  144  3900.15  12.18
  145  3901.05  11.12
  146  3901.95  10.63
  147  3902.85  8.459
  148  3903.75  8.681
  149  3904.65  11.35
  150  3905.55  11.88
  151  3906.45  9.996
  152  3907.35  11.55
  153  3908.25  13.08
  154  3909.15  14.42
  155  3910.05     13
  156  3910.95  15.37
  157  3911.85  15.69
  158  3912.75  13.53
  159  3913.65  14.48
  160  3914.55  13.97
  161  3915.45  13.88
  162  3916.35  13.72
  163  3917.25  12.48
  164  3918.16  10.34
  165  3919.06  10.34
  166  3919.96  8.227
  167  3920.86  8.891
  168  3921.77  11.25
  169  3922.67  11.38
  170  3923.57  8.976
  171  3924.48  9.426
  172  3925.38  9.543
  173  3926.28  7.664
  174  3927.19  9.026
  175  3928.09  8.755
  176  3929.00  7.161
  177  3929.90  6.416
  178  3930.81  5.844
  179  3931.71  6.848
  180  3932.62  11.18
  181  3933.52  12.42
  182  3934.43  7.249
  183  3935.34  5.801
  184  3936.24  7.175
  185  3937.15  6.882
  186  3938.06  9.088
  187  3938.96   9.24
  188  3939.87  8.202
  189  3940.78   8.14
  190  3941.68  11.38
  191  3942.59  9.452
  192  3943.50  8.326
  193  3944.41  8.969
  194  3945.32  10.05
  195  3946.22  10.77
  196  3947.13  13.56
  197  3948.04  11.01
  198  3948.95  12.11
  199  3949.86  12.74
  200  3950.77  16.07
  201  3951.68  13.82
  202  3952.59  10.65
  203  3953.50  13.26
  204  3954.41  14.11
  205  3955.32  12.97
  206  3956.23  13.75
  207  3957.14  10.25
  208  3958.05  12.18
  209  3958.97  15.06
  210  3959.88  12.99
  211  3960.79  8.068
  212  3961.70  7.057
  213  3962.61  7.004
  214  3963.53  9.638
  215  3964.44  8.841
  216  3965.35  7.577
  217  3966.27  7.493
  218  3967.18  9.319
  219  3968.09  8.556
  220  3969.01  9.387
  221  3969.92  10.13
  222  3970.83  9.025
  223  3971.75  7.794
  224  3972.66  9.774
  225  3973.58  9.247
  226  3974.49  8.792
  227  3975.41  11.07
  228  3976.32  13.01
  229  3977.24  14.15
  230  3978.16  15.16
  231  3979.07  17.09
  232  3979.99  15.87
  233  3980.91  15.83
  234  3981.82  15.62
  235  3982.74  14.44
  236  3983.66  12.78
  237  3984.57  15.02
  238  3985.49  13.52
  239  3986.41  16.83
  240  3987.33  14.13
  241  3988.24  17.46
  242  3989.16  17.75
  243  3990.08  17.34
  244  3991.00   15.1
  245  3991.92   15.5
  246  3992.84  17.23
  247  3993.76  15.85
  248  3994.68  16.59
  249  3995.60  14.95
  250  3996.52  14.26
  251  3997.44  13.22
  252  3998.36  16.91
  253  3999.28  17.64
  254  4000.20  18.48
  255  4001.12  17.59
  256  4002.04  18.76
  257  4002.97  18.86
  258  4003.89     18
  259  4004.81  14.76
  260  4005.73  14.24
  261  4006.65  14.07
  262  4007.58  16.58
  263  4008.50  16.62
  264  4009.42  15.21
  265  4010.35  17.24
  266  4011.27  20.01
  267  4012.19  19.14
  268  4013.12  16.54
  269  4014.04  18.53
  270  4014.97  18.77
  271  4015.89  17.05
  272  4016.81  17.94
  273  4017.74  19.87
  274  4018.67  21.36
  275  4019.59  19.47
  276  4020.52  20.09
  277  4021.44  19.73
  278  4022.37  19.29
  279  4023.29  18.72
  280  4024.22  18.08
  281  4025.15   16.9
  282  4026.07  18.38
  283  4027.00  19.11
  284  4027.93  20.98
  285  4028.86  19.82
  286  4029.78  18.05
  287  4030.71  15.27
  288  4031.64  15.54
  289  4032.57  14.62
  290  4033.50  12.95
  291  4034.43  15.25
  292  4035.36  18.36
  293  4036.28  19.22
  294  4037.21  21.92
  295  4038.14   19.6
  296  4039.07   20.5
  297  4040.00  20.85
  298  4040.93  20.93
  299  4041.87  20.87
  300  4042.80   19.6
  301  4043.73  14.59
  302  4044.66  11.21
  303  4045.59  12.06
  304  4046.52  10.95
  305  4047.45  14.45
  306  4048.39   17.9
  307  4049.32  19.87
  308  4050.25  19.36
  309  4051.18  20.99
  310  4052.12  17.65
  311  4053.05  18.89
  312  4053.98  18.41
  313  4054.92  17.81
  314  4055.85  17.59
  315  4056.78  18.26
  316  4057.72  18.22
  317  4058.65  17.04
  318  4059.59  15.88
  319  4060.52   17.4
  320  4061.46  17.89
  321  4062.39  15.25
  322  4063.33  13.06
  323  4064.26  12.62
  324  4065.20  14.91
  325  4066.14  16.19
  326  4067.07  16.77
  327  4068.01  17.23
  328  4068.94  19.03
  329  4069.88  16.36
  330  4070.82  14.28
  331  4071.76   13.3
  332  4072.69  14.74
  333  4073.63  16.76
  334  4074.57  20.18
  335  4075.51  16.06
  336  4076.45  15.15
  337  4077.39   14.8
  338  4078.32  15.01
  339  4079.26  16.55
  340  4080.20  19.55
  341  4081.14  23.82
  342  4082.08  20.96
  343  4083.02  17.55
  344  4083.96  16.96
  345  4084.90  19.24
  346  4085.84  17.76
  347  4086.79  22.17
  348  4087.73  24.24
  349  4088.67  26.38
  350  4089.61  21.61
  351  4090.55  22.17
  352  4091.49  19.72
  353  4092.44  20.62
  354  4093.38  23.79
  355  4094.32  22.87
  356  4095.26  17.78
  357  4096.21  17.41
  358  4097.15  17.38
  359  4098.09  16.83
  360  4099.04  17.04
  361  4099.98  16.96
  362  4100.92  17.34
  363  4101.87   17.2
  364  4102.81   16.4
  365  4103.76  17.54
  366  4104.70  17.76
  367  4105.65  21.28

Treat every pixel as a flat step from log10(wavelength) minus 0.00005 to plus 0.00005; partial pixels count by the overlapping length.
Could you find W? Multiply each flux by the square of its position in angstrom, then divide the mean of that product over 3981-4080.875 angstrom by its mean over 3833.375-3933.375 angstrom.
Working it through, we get 1.88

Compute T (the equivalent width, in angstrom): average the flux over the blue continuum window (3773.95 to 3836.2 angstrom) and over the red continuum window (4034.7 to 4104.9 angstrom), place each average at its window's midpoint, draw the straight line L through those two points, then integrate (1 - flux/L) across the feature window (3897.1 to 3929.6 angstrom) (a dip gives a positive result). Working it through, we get 5.46 angstrom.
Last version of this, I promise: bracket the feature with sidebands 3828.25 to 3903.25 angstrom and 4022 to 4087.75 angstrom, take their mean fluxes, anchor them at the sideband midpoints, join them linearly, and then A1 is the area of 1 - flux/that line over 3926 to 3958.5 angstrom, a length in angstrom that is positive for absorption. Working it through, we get 6.3 angstrom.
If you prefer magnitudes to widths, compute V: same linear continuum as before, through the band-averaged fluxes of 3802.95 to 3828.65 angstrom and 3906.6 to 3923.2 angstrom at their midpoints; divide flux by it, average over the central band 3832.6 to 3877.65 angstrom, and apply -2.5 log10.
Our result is 0.26 mag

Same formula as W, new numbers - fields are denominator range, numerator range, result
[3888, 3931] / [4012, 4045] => 1.72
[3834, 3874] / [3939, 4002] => 1.60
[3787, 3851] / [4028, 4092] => 2.17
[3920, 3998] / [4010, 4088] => 1.62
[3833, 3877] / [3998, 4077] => 2.24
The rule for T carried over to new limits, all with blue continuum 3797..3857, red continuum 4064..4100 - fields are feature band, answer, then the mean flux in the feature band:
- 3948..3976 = 6.5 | 10.6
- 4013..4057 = -3.8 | 18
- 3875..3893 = 1.8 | 9.98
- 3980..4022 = -3.9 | 16.8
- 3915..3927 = 1.9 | 10.4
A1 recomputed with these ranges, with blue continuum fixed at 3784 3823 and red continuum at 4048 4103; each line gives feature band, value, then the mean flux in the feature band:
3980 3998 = 0.3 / 15.5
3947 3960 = 1.6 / 12.9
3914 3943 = 9.6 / 9.4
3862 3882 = 6.3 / 8.61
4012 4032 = -2.4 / 18.6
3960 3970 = 4.3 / 8.55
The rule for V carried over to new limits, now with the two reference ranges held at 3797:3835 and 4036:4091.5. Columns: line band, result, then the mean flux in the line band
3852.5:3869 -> 0.26 mag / 8.35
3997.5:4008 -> -0.07 mag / 16.8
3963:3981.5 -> 0.32 mag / 10.9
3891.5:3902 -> -0.02 mag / 12.1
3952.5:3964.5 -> 0.25 mag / 11.2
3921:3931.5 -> 0.44 mag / 8.64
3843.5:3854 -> -0.02 mag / 10.4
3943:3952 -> 0.17 mag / 11.7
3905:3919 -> -0.05 mag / 13.1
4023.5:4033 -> -0.07 mag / 17.7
